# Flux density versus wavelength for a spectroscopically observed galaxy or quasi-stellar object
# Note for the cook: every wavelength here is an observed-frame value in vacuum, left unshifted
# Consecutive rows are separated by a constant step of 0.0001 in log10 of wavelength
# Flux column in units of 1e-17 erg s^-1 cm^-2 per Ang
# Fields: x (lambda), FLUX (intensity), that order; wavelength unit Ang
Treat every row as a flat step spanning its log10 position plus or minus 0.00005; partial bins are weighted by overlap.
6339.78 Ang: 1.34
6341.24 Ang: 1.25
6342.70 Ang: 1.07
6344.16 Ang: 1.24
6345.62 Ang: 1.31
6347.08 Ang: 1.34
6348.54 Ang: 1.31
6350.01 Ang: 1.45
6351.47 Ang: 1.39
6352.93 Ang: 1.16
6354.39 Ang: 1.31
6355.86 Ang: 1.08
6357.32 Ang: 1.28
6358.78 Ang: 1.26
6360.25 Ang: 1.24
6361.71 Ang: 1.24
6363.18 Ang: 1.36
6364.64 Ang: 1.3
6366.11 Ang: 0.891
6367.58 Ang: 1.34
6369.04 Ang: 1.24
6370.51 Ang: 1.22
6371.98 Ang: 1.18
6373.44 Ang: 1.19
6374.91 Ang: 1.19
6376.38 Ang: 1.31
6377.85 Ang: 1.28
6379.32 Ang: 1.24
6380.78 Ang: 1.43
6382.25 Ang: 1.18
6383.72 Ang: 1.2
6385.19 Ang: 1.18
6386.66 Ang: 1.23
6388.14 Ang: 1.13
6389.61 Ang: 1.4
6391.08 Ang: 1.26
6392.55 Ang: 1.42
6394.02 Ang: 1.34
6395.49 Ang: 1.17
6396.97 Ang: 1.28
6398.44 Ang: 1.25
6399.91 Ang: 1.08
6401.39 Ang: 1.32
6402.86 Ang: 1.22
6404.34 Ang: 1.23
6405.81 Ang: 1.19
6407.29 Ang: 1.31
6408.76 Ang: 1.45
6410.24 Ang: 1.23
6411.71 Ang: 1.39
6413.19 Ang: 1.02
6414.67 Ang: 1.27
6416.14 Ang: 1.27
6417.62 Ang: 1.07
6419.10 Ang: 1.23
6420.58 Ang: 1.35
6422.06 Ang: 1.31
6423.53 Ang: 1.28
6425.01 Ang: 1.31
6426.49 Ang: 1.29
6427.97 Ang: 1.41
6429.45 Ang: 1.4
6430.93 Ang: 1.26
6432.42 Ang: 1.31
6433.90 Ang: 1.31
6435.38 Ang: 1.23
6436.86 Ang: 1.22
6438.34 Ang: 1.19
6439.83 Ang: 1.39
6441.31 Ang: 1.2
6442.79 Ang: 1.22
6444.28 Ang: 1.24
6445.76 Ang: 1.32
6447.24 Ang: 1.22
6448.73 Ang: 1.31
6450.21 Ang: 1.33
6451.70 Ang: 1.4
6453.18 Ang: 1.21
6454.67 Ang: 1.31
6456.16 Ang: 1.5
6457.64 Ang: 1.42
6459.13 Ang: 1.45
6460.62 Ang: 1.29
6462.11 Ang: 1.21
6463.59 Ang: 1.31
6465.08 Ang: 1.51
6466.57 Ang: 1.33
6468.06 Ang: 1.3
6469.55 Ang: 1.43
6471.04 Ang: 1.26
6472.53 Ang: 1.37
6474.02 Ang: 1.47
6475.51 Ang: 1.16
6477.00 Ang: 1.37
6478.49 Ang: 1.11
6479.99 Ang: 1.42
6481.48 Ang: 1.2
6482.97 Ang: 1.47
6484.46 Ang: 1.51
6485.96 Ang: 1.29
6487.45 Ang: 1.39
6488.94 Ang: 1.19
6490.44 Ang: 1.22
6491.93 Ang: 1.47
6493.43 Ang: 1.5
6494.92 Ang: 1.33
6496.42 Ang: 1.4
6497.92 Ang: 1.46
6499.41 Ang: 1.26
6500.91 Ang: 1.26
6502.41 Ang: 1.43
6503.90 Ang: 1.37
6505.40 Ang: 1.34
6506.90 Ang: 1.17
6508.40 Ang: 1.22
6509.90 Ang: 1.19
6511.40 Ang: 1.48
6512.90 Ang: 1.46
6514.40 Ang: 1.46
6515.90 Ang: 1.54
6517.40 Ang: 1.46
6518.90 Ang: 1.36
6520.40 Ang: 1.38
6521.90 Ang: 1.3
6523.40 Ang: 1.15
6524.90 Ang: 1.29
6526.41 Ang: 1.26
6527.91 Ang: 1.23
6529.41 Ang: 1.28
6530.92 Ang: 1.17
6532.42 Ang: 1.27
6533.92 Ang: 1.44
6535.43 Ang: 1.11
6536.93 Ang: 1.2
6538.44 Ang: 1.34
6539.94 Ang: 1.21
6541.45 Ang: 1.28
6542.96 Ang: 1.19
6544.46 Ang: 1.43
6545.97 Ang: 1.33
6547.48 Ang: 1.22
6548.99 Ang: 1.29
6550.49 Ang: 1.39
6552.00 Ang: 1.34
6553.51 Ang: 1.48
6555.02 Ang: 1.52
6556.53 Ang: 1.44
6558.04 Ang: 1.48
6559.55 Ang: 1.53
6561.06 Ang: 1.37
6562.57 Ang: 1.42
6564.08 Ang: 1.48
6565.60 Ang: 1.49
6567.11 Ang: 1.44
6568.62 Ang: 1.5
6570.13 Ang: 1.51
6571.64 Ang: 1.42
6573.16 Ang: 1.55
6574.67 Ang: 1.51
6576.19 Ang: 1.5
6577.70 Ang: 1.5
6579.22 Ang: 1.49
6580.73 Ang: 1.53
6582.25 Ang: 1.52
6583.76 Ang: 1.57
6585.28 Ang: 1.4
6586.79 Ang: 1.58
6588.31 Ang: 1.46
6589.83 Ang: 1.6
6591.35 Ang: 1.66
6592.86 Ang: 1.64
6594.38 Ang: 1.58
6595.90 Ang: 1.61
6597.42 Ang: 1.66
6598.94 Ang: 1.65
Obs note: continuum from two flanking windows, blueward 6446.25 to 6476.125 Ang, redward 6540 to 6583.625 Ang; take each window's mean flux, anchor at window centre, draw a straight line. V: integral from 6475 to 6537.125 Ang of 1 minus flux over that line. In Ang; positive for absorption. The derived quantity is 2.53 Ang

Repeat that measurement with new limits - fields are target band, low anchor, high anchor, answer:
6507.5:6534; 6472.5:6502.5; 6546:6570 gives 1.1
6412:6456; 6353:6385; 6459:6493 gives 0.7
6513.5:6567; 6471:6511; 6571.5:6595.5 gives 3.4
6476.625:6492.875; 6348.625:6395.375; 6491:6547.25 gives -0.3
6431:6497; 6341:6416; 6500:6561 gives -1.3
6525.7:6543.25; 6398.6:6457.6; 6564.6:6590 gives 2.3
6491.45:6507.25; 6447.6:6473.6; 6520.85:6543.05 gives -0.8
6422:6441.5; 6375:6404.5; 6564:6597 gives 0.3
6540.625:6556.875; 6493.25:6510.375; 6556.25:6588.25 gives 0.9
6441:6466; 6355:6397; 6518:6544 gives -1.4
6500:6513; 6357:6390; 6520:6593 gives 0.4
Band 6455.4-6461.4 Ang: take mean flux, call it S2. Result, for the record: 1.41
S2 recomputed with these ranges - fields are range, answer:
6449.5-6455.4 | 1.31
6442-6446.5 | 1.26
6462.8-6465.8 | 1.41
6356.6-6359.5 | 1.27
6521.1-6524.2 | 1.23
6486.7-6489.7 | 1.29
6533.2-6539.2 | 1.27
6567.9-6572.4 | 1.48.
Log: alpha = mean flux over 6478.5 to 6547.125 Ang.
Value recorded 1.32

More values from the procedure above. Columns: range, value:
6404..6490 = 1.3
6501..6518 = 1.37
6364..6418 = 1.24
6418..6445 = 1.28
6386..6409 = 1.26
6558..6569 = 1.46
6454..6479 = 1.34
